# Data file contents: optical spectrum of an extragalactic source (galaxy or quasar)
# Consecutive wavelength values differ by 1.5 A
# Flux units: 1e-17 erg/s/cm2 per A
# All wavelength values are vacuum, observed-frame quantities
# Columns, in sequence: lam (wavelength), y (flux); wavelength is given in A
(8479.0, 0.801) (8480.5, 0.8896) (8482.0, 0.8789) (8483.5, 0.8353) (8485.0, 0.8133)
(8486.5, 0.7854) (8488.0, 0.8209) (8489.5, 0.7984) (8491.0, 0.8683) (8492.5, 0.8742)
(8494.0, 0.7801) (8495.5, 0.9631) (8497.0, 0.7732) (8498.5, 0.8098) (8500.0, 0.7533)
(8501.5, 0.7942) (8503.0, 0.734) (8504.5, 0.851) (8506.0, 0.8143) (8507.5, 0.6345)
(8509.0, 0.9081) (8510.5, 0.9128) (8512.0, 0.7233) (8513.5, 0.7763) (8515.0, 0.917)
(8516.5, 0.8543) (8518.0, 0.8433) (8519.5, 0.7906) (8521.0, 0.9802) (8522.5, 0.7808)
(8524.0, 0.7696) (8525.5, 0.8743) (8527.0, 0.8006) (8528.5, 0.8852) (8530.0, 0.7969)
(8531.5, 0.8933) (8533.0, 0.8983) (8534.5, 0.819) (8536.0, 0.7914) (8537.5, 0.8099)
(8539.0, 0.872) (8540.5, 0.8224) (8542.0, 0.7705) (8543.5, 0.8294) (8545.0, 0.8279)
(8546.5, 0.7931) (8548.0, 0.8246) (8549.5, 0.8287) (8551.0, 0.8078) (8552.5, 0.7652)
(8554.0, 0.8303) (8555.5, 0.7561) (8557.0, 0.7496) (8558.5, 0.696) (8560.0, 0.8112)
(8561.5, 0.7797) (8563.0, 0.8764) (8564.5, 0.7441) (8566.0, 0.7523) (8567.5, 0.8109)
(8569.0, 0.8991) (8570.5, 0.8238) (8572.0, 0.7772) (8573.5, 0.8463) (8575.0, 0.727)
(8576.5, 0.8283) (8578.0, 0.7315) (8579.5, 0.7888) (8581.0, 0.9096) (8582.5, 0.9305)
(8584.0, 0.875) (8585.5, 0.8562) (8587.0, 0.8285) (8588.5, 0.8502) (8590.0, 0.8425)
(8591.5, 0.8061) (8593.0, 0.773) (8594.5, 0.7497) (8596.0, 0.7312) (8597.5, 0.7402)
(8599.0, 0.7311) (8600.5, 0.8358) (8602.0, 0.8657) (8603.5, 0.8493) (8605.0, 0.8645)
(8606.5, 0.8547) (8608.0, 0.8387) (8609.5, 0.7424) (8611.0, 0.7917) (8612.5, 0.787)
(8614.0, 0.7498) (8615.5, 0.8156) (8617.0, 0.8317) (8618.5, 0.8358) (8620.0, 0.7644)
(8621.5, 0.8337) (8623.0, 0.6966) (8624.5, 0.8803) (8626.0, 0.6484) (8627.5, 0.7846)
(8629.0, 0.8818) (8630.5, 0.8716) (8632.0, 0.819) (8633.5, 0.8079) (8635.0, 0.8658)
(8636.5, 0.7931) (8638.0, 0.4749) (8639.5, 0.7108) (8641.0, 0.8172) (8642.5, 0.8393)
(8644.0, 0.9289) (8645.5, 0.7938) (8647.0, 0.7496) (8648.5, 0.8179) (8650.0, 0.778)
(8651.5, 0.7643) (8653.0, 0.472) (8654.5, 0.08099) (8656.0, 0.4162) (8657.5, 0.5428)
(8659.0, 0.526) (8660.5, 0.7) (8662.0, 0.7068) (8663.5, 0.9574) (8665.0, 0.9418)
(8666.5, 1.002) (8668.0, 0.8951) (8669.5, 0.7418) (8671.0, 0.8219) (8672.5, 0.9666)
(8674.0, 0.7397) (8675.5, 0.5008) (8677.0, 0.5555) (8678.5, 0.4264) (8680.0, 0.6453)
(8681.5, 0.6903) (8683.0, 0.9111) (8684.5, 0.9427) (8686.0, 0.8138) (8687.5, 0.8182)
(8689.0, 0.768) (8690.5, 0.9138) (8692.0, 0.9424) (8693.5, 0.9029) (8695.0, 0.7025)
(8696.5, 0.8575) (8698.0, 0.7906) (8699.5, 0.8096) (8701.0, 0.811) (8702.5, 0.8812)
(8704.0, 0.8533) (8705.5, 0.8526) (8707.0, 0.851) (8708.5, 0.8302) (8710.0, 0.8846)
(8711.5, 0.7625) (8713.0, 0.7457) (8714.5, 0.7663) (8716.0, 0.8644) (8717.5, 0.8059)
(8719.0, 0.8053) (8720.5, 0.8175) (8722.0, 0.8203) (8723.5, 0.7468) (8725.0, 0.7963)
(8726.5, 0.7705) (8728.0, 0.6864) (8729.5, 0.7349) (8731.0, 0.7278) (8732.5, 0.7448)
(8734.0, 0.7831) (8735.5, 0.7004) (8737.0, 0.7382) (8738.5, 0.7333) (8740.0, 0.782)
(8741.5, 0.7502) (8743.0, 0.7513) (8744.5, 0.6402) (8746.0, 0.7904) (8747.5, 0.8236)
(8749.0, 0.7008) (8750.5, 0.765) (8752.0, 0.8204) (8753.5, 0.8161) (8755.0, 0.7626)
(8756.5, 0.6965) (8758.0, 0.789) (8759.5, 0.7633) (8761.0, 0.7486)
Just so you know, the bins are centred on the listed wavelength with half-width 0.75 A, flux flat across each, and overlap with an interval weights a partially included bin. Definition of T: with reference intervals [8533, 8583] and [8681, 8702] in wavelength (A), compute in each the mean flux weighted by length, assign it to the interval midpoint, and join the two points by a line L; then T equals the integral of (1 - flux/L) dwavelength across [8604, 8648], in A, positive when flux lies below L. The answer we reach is 1.4 A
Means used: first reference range 0.808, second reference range 0.836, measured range 0.796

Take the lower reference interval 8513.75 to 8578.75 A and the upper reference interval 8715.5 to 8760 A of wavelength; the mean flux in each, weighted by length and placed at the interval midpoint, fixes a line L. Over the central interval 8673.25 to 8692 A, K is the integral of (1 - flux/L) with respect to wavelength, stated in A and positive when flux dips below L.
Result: 1.0 A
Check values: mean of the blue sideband 0.816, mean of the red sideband 0.764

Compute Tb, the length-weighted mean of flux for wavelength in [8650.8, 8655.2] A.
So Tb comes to 0.439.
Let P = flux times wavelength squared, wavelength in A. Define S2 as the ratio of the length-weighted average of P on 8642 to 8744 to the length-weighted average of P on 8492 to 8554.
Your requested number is 0.97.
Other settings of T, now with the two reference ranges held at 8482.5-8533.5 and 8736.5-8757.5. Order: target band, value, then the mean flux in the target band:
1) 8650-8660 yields 3.7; 0.496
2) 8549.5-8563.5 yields 0.4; 0.786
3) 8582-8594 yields -0.6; 0.841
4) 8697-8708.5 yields -1.0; 0.836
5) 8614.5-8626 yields 0.0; 0.797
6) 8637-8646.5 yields 0.3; 0.761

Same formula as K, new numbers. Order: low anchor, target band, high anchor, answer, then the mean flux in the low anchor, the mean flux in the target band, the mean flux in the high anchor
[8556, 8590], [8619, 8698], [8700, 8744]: 4.2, 0.814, 0.755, 0.785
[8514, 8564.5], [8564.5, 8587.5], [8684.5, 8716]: 0.0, 0.821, 0.823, 0.831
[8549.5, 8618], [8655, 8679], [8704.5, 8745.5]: 2.3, 0.806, 0.711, 0.774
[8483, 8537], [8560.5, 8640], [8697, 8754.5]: 0.5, 0.825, 0.802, 0.783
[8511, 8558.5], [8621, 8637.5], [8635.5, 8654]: -1.2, 0.82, 0.802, 0.738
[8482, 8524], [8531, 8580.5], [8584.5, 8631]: 0.5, 0.822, 0.806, 0.804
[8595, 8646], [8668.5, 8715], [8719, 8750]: -1.3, 0.796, 0.791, 0.753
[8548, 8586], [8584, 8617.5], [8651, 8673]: -1.7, 0.808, 0.808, 0.699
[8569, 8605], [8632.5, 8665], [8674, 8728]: 4.1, 0.816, 0.699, 0.788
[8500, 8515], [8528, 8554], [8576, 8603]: -0.6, 0.798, 0.825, 0.815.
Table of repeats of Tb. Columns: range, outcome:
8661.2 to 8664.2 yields 0.828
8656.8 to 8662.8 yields 0.622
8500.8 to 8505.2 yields 0.792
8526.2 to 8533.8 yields 0.855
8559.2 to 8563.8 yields 0.82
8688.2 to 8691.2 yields 0.839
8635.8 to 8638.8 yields 0.633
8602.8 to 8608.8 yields 0.851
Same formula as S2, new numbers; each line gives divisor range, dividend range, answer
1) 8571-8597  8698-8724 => 1.03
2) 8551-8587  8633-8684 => 0.91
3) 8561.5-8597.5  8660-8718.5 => 1.02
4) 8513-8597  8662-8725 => 1.02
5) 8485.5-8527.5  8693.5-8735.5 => 1.02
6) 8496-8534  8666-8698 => 0.99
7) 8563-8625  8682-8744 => 1.02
